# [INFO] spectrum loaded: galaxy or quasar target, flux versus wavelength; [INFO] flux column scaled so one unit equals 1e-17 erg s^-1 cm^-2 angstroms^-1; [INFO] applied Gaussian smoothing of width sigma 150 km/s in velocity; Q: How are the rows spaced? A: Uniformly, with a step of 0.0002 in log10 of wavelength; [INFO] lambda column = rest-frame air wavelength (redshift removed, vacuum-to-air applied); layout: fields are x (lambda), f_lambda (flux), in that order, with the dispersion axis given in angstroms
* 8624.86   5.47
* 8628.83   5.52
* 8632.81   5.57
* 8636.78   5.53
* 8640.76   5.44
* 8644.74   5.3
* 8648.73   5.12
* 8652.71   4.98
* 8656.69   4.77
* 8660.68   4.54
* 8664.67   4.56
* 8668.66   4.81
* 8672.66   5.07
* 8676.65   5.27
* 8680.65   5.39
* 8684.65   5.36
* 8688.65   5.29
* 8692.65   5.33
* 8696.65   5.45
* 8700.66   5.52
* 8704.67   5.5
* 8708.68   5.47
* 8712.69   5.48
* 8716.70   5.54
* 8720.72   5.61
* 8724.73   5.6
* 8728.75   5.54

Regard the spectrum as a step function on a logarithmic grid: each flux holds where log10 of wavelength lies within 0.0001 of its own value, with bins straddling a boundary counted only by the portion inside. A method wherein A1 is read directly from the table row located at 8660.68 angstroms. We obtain 4.54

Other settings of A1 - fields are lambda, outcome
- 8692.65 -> 5.33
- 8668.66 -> 4.81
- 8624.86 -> 5.47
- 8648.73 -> 5.12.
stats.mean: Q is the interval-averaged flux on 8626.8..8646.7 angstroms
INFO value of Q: 5.47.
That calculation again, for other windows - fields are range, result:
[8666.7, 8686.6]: 5.18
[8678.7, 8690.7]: 5.35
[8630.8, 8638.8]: 5.55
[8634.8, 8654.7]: 5.27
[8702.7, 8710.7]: 5.49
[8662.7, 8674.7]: 4.82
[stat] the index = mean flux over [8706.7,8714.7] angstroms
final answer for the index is 5.48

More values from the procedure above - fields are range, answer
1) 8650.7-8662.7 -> 4.77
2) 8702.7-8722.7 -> 5.52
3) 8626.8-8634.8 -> 5.55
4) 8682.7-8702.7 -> 5.39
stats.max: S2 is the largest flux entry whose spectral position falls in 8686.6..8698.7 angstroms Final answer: 5.45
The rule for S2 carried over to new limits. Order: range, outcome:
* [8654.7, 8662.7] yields 4.77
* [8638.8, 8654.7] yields 5.44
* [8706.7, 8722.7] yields 5.61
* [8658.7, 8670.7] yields 4.81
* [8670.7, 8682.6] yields 5.39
